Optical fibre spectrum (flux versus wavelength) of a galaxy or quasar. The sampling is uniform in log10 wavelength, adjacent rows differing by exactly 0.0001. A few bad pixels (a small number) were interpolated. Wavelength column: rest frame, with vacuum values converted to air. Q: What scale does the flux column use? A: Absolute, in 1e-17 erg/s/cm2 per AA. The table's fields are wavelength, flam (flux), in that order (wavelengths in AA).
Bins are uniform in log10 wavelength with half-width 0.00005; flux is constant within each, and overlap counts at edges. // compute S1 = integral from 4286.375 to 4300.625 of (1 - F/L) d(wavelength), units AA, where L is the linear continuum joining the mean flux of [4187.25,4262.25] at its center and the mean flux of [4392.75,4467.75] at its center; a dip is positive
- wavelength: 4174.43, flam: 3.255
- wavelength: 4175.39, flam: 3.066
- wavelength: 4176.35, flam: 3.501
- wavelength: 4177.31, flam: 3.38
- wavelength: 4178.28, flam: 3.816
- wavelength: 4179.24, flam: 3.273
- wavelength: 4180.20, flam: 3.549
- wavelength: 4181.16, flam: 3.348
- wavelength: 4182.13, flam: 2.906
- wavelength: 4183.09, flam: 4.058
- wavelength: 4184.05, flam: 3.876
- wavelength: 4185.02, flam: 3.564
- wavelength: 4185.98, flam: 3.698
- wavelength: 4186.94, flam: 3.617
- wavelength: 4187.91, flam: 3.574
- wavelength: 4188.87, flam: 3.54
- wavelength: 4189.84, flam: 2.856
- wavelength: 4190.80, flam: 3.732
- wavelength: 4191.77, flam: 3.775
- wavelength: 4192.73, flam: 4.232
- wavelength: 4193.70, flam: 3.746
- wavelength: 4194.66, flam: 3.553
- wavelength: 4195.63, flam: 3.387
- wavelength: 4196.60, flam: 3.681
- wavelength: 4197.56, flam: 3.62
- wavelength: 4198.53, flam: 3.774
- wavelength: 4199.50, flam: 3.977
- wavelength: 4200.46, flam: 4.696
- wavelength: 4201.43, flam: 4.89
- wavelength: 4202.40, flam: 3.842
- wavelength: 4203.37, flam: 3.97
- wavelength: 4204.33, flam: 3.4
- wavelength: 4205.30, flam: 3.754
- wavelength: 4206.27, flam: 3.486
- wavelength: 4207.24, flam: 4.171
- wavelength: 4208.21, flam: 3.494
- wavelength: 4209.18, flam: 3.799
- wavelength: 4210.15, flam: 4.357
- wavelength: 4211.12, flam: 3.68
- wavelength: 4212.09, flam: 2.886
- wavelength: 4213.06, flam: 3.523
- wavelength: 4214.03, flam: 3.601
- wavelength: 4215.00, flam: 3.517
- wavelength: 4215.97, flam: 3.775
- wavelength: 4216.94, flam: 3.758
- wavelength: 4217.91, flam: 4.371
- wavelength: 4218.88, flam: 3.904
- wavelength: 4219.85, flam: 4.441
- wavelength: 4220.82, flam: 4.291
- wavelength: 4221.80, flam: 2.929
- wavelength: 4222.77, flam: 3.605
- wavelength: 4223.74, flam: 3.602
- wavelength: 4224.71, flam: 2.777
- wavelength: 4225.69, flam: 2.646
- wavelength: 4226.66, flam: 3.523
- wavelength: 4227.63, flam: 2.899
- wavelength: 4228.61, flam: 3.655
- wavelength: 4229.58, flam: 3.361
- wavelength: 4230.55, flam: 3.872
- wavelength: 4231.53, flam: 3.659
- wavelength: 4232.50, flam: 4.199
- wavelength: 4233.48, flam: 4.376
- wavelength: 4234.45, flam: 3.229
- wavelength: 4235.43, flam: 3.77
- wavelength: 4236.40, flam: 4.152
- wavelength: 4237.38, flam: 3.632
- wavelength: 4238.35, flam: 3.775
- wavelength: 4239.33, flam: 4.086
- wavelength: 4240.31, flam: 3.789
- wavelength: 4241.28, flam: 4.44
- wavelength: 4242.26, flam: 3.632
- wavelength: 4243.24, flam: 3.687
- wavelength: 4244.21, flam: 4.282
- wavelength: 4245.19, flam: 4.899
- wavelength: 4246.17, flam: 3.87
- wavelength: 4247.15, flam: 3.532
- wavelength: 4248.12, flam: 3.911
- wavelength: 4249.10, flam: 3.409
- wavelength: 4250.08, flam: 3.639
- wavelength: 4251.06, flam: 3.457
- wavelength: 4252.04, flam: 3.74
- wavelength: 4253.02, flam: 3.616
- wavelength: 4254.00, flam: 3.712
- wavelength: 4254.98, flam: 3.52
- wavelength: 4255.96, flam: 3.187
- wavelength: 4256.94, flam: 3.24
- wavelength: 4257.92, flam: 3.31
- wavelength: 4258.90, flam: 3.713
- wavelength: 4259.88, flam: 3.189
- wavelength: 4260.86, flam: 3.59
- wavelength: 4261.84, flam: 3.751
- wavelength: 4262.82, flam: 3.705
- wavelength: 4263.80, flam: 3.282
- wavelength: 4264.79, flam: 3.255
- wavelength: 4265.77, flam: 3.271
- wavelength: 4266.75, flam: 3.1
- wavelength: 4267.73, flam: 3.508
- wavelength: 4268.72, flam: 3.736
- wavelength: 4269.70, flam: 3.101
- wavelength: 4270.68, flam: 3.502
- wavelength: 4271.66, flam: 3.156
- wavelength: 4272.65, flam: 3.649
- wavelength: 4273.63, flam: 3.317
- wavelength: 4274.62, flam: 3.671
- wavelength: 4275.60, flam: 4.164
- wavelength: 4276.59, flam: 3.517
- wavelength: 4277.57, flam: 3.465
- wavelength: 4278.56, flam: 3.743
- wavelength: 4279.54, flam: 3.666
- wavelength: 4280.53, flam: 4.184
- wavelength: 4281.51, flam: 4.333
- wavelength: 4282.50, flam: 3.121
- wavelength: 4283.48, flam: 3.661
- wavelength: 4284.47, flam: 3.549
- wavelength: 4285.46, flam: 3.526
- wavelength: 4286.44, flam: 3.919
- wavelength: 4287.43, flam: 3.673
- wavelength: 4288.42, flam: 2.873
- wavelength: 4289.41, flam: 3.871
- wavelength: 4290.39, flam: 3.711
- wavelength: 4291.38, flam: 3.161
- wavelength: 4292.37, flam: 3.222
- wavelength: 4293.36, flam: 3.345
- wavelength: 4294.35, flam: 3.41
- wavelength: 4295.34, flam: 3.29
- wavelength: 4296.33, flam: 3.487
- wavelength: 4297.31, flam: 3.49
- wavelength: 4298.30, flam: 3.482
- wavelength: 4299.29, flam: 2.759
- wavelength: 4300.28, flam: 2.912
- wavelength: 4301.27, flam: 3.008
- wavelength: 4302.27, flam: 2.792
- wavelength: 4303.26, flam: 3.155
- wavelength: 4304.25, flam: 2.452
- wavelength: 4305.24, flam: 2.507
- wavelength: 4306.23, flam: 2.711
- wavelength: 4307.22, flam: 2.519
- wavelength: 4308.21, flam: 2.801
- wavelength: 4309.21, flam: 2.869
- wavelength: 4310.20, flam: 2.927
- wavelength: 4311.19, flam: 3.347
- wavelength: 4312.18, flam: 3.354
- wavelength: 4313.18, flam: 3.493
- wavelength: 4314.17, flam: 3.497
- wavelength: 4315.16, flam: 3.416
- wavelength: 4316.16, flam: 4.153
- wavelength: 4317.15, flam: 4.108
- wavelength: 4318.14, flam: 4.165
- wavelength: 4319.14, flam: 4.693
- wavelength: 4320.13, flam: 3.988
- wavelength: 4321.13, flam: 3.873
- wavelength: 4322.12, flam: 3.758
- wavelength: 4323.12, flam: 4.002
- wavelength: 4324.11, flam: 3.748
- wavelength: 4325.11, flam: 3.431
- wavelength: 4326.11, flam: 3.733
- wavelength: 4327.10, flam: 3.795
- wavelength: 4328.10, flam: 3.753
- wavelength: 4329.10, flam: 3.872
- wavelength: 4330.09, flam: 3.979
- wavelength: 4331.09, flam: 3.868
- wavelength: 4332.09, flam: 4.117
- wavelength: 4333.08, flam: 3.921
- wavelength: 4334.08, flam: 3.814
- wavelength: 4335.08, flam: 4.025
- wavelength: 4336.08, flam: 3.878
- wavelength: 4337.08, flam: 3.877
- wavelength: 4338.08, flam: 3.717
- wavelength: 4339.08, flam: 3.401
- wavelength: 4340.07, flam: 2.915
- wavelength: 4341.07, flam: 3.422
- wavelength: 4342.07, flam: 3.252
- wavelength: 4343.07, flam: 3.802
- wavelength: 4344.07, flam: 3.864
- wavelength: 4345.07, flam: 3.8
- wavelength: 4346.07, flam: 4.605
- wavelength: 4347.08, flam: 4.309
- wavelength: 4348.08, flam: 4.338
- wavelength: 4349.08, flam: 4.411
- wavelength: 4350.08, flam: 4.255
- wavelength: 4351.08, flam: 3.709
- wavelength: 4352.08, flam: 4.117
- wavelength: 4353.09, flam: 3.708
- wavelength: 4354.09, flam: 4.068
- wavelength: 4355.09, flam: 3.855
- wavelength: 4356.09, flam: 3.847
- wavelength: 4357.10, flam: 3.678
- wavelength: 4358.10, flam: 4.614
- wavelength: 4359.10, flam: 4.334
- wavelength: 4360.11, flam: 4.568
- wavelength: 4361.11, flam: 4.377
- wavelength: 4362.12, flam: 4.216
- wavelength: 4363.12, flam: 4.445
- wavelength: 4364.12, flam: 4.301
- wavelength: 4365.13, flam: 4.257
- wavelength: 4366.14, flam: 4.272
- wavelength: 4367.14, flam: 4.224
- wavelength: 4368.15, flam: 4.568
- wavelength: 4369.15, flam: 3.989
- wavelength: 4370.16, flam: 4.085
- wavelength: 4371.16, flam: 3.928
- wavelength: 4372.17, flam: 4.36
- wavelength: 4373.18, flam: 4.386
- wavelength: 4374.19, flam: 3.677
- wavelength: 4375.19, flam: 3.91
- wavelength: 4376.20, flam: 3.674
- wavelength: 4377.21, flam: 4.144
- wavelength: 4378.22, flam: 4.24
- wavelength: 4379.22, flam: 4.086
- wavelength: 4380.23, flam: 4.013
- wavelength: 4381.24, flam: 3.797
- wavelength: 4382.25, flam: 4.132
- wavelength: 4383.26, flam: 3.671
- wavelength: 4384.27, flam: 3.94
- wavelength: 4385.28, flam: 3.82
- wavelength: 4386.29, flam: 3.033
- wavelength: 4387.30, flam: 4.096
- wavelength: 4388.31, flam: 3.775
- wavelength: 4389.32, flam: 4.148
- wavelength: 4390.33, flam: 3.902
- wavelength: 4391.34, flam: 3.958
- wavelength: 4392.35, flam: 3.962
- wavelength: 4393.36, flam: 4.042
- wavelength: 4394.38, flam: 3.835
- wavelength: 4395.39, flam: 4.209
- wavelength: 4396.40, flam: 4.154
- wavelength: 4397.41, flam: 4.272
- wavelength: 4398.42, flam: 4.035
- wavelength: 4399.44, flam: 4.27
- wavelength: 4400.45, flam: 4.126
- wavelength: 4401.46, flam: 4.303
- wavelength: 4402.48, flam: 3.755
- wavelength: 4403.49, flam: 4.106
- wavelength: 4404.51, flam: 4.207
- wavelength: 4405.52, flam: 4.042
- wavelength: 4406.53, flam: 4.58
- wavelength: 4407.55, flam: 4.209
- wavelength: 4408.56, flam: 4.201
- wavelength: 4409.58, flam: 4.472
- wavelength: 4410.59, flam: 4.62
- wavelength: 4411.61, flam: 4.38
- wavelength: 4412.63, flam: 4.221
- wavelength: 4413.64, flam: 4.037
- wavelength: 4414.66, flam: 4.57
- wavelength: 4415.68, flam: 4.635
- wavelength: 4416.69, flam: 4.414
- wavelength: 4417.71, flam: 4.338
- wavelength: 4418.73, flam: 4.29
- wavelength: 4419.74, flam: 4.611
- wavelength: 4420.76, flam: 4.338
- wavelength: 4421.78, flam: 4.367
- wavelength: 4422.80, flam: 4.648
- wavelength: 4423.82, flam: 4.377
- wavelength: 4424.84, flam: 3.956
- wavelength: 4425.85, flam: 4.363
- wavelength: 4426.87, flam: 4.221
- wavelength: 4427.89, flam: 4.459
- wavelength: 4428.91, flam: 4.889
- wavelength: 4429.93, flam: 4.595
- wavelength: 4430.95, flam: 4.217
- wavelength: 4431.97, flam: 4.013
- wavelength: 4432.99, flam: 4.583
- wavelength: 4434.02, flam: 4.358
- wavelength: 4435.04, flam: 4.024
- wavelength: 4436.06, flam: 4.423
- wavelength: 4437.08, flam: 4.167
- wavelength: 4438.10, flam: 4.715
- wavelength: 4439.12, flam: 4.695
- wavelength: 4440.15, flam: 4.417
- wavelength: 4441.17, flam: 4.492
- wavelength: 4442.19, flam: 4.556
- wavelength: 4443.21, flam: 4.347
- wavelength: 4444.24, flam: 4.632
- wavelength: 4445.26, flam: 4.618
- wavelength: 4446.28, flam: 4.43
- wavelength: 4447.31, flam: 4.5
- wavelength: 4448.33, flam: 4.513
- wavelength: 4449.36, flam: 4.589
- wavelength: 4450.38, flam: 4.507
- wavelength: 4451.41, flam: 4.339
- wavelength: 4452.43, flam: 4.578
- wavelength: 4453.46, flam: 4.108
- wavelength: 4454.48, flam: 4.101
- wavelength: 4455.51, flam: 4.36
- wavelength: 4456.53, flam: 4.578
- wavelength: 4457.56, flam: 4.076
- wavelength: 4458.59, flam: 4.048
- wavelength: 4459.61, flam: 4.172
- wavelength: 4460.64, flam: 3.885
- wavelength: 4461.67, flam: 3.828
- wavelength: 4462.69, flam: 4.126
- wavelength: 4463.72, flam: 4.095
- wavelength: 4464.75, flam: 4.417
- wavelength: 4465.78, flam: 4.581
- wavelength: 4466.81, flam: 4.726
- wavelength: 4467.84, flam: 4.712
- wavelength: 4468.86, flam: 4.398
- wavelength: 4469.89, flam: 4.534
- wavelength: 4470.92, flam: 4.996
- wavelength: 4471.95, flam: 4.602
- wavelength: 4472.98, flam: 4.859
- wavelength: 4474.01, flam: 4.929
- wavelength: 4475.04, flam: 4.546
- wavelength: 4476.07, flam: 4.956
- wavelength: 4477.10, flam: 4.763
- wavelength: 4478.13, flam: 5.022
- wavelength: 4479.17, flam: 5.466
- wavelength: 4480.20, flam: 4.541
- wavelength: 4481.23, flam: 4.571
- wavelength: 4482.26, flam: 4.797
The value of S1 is 2.0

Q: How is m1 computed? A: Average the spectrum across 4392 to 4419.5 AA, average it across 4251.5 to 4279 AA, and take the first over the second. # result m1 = 1.2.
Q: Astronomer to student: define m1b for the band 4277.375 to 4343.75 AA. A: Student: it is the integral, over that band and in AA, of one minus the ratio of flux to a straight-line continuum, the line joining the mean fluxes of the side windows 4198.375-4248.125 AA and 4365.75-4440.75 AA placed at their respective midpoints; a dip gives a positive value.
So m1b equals 7.8 AA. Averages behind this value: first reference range 3.79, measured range 3.52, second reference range 4.2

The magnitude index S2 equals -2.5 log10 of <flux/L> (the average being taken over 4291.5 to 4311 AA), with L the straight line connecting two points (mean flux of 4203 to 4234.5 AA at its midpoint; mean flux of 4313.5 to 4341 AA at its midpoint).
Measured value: 0.247 mag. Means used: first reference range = 3.66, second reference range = 3.83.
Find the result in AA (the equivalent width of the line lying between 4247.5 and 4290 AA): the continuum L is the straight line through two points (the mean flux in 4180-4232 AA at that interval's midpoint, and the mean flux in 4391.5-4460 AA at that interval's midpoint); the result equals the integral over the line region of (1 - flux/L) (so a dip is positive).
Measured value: 3.44 AA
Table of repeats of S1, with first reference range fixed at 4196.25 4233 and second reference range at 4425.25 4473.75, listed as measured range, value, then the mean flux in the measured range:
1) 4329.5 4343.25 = 1.2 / 3.71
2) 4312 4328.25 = 0.8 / 3.83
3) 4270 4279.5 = 0.8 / 3.57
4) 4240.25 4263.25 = 0.8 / 3.7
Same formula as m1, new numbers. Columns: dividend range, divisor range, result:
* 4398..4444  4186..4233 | 1.18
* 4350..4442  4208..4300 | 1.16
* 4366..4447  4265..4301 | 1.21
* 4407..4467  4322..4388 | 1.10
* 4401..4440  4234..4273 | 1.20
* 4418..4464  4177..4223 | 1.17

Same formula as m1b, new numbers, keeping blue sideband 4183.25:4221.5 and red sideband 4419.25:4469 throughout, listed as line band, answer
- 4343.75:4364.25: 0.0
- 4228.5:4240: 0.1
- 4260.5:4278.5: 2.1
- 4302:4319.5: 3.4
